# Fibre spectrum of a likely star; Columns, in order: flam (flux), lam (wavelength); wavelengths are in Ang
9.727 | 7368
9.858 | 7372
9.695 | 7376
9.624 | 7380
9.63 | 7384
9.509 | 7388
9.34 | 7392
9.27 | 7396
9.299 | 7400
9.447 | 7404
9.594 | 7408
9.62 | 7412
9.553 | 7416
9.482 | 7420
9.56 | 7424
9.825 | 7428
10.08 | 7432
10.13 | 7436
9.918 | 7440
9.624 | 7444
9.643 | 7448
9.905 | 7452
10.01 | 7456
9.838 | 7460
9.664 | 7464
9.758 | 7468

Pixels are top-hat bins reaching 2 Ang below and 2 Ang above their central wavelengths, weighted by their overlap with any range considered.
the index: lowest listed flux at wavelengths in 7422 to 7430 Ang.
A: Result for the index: 9.56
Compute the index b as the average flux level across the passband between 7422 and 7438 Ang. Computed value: 9.9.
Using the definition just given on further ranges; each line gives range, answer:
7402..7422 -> 9.54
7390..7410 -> 9.39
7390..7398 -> 9.3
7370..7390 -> 9.66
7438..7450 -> 9.73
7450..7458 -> 9.96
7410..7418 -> 9.59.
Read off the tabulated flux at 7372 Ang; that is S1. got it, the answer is 9.858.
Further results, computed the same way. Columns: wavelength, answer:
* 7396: 9.27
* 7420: 9.482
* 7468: 9.758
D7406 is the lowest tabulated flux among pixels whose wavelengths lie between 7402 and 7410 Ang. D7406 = 9.447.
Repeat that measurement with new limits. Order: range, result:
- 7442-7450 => 9.624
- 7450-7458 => 9.905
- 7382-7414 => 9.27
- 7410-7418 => 9.553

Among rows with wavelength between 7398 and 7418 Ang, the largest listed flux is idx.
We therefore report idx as 9.62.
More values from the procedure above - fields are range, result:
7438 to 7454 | 9.918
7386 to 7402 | 9.509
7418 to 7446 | 10.13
